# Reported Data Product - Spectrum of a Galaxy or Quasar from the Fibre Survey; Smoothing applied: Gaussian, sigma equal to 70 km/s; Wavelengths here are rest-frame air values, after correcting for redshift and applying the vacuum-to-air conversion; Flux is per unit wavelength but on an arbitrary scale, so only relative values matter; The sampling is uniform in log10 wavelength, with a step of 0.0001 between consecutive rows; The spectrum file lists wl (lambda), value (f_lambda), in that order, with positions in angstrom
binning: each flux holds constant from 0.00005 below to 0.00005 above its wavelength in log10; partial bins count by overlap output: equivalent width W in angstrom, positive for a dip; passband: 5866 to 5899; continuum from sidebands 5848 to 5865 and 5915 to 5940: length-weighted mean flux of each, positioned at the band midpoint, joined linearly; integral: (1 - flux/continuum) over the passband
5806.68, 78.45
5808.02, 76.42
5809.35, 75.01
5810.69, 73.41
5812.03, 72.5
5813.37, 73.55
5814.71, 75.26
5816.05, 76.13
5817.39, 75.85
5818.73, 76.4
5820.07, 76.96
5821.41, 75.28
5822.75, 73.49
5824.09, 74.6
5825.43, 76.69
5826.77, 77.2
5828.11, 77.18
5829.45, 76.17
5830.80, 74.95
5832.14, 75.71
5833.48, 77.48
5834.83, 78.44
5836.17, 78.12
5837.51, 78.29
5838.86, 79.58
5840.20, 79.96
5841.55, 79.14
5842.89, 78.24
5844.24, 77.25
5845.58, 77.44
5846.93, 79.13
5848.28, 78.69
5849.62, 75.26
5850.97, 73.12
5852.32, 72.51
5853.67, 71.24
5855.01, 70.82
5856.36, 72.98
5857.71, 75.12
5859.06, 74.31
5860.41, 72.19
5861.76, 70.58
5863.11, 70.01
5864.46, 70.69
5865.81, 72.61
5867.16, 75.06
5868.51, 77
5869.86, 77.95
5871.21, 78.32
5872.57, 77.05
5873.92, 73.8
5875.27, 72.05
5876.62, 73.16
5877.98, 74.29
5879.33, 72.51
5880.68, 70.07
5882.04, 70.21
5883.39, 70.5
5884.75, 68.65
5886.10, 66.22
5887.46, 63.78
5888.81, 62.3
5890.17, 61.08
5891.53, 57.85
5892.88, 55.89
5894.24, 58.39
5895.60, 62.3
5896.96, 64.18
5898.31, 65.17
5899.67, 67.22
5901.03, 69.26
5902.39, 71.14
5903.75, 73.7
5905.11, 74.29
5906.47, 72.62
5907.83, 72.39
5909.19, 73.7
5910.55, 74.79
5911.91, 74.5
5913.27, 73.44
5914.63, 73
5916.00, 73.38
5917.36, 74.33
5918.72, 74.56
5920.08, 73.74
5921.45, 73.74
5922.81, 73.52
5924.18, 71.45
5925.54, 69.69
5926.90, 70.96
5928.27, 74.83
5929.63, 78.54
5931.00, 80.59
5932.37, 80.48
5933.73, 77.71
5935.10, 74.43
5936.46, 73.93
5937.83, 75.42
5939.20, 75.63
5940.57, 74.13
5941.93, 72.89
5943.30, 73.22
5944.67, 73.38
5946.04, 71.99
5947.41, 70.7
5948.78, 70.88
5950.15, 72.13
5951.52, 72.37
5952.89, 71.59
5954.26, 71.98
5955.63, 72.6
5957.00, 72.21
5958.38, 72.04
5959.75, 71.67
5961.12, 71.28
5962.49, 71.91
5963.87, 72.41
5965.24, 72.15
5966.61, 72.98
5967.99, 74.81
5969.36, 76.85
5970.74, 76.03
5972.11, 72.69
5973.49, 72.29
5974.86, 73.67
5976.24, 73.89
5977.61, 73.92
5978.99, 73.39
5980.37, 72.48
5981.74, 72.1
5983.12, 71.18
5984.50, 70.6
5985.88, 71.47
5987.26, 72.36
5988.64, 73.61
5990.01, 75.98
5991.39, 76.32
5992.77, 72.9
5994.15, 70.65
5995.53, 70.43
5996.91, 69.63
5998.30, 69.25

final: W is 2.15 angstrom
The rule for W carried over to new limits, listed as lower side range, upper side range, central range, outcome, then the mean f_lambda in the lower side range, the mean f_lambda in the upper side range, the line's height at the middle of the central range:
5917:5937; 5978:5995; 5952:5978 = 0.19 angstrom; 74.9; 72.8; 73.5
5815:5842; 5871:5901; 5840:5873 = -1.27 angstrom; 76.8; 67.4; 72.2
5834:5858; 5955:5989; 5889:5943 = 2.13 angstrom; 76.4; 72.8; 74.4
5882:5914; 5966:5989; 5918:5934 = -1.23 angstrom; 67.6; 73.2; 69.6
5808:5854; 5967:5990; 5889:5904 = 2.21 angstrom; 76.2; 73.3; 74.9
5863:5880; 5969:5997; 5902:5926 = 0.18 angstrom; 74.3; 73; 73.8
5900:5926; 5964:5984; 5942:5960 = 0.28 angstrom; 73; 73.4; 73.2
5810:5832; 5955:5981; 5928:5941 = -0.54 angstrom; 75.3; 73.1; 73.6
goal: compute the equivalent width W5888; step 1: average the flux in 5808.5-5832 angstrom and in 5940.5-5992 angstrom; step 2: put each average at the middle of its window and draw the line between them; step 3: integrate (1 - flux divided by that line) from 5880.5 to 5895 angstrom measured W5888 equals 2.0 angstrom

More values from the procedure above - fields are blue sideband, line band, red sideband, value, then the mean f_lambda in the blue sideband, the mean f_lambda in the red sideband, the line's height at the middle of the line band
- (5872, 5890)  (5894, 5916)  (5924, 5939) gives 0.7 angstrom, 70.1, 75.4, 72.6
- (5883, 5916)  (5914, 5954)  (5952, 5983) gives -2.0 angstrom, 67.8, 72.9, 70.4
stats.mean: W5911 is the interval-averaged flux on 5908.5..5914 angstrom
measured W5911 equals 74.2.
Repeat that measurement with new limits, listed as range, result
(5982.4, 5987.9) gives 71.3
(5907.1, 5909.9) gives 73.1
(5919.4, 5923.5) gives 73.5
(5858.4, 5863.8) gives 71.7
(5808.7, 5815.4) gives 73.9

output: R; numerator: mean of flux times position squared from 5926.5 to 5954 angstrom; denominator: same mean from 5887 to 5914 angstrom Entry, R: 1.12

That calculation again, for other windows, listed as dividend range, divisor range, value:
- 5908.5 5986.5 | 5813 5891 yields 1.02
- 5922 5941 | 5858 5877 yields 1.04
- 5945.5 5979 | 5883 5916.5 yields 1.09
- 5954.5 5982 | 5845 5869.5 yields 1.03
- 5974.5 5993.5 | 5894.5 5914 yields 1.07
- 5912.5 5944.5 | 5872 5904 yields 1.12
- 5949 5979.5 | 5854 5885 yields 1.03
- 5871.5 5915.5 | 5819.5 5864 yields 0.93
